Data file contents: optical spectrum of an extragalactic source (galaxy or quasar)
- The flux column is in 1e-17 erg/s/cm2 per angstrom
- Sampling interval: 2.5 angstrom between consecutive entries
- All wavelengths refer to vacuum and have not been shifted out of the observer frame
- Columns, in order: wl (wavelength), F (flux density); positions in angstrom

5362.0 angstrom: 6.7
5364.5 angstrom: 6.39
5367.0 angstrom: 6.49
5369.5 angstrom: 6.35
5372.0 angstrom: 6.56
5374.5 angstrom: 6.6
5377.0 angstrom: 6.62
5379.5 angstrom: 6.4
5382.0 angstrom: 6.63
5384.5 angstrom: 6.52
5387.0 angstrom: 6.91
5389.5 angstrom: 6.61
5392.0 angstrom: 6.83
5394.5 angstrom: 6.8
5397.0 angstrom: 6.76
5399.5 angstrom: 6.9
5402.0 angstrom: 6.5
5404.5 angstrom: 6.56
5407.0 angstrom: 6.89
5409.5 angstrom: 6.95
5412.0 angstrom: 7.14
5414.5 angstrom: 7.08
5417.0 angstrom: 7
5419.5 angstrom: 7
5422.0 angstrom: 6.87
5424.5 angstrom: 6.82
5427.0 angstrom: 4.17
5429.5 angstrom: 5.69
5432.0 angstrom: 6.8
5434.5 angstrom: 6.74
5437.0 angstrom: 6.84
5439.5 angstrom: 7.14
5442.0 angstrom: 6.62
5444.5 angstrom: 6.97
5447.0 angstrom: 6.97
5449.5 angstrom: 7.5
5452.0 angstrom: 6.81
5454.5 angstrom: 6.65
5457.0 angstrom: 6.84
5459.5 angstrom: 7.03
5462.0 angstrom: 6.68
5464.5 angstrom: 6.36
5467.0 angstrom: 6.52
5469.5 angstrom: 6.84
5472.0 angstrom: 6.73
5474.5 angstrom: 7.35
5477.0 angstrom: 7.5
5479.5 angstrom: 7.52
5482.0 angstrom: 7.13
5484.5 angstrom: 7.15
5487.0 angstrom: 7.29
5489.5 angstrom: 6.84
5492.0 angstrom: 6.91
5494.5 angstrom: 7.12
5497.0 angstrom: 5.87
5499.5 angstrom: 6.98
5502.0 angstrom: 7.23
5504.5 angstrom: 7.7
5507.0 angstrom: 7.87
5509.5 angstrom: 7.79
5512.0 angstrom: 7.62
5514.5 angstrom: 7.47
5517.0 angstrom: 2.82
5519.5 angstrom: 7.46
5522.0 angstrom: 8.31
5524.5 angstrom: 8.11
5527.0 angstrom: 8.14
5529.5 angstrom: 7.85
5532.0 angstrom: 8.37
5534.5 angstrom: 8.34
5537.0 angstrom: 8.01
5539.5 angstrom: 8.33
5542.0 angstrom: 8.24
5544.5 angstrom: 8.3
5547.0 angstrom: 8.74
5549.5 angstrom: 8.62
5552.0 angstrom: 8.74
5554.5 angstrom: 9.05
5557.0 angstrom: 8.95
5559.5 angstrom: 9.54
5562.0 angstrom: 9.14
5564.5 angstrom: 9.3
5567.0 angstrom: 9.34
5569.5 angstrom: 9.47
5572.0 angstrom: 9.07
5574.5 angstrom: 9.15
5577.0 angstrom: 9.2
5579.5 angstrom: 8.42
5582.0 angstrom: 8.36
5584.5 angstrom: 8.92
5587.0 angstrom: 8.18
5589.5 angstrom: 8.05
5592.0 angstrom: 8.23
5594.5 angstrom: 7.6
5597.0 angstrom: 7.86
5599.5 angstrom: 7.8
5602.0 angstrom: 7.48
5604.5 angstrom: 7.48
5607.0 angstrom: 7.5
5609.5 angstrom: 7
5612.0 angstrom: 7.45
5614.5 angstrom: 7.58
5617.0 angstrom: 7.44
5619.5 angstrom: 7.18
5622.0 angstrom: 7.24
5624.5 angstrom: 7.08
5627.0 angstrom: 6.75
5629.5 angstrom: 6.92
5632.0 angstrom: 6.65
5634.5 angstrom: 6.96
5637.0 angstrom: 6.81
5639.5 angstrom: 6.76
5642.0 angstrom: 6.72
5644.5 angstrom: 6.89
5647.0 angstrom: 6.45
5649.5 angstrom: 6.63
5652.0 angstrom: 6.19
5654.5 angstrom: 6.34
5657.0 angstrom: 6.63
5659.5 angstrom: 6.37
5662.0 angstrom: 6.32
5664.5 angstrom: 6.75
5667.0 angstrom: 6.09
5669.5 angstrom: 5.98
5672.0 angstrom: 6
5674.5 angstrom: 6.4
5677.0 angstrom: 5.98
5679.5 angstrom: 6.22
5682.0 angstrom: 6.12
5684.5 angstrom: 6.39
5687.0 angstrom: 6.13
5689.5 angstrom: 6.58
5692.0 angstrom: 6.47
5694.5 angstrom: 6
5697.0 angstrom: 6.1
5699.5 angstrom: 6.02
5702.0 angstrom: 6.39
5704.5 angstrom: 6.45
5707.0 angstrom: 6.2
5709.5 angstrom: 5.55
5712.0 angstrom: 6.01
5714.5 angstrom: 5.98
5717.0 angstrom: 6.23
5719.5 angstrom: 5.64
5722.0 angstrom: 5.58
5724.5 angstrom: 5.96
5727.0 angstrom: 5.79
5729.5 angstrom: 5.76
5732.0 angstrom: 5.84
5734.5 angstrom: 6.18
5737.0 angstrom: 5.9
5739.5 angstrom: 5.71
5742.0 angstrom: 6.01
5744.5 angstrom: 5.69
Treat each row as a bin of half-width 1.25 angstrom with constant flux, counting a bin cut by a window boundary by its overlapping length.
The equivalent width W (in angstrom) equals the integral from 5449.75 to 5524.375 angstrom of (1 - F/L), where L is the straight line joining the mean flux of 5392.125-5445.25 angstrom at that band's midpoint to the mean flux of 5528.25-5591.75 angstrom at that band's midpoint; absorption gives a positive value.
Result 6.3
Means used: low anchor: 6.68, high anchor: 8.7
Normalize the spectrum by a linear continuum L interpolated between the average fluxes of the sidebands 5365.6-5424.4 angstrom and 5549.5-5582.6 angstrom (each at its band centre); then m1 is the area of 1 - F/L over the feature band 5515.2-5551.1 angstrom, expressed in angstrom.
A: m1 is 3.3 angstrom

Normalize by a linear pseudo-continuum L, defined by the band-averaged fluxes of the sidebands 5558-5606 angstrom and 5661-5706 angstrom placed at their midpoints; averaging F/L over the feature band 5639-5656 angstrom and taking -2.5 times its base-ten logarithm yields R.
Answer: 0.08 mag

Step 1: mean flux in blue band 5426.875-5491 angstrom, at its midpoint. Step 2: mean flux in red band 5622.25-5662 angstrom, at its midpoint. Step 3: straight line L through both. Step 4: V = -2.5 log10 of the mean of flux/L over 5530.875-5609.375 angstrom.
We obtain -0.25 mag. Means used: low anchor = 6.84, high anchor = 6.68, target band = 8.49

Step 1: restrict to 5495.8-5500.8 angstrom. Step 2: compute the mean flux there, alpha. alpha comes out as 6.44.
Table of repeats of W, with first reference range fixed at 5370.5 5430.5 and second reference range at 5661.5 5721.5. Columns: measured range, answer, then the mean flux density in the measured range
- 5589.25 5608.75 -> -4.4 angstrom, 7.72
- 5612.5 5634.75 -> -3.0 angstrom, 7.11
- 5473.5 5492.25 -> -2.1 angstrom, 7.23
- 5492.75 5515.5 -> -2.9 angstrom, 7.28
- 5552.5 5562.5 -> -4.3 angstrom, 9.14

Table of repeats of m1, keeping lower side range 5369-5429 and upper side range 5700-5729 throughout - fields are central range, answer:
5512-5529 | -2.0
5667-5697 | -0.8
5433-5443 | -0.4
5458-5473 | -0.5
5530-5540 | -3.0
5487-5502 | -0.9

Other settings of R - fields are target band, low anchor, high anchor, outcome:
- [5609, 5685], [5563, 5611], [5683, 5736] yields 0.09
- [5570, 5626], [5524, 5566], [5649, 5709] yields -0.04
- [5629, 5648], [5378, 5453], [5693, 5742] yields -0.10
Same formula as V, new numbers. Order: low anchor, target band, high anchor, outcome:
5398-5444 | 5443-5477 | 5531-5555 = 0.05 mag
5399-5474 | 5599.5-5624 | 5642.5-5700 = -0.15 mag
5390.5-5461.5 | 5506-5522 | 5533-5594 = 0.16 mag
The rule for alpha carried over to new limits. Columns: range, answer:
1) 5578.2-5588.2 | 8.48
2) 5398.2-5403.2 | 6.7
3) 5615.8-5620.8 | 7.31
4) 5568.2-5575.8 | 9.23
